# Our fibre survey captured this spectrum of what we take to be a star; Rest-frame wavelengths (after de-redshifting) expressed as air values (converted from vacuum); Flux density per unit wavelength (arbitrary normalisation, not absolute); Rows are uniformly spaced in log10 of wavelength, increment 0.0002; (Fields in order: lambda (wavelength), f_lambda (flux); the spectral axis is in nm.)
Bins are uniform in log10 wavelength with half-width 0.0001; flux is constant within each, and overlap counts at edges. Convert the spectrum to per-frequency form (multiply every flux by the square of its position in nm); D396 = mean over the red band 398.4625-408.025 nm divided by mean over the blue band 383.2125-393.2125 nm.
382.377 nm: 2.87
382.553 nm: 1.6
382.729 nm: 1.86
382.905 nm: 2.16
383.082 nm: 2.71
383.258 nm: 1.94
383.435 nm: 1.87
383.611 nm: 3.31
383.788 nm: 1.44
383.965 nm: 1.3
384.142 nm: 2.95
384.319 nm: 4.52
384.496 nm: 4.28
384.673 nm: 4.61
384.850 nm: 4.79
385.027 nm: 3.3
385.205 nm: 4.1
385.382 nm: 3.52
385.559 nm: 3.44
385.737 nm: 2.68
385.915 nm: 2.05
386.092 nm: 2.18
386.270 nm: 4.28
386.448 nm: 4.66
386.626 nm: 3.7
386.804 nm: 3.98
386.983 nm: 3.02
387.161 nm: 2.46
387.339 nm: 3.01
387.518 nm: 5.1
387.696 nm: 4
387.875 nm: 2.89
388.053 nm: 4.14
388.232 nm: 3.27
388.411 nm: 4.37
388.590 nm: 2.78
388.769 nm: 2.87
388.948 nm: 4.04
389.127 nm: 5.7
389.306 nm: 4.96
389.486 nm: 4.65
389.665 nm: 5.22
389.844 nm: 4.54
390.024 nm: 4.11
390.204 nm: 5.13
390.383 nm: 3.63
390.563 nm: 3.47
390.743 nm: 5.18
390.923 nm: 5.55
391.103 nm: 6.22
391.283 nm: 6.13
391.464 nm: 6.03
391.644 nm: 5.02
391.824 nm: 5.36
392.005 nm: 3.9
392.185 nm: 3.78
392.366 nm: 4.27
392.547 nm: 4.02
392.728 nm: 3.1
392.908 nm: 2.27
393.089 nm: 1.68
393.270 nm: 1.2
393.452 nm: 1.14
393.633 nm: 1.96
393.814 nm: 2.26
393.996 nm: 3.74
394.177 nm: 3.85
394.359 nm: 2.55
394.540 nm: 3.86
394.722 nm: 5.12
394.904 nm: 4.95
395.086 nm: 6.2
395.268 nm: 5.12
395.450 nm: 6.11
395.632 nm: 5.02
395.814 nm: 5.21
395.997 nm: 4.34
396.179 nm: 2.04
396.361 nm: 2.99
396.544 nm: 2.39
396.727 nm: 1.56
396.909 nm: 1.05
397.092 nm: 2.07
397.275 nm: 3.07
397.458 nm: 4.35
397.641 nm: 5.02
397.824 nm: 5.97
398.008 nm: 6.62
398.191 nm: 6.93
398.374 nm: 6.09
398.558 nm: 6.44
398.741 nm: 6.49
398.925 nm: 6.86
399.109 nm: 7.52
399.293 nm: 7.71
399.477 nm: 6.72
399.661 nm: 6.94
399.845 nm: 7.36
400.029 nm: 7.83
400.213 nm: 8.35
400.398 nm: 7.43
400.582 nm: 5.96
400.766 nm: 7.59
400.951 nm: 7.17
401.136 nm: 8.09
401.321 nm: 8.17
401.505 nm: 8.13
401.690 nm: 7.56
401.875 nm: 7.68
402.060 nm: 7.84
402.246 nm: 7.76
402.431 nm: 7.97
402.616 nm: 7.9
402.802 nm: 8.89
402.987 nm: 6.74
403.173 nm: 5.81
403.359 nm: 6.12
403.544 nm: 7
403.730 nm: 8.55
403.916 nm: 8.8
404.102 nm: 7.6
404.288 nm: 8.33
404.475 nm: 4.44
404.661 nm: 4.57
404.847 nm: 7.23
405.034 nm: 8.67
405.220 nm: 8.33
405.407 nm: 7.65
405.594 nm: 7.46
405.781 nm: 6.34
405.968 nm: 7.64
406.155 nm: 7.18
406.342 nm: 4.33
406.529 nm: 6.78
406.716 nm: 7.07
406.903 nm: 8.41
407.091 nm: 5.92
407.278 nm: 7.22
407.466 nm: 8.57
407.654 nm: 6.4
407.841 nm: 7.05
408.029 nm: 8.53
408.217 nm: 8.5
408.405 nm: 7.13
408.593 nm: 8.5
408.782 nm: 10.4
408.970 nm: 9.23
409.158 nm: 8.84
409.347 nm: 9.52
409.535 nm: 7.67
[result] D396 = 2.0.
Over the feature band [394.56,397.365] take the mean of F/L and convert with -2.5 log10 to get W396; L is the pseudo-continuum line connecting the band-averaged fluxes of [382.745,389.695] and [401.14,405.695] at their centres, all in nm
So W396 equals 0.43 mag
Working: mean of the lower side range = 3.46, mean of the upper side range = 7.48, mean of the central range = 3.81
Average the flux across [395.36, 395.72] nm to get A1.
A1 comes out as 5.57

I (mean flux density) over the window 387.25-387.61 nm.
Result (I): 4.06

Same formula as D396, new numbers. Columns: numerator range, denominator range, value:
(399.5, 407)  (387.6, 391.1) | 1.83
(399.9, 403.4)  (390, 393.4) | 1.90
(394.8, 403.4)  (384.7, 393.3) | 1.62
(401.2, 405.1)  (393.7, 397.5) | 2.09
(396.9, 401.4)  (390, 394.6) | 1.74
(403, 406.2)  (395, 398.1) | 1.83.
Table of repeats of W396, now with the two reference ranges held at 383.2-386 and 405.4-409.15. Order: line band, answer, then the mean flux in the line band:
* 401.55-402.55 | -0.19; 7.78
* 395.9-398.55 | 0.38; 3.98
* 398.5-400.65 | -0.18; 7.16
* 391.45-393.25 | 0.23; 3.75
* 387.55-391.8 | -0.10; 4.54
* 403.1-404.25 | -0.08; 7.39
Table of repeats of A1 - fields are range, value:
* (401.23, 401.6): 8.16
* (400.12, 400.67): 7.26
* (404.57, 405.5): 7.3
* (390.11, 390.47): 4.39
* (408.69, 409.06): 9.83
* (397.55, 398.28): 6.13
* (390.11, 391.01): 4.59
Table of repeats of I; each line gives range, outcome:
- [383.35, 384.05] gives 1.98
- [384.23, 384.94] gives 4.55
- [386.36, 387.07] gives 3.84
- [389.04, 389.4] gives 5.31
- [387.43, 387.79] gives 4.53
